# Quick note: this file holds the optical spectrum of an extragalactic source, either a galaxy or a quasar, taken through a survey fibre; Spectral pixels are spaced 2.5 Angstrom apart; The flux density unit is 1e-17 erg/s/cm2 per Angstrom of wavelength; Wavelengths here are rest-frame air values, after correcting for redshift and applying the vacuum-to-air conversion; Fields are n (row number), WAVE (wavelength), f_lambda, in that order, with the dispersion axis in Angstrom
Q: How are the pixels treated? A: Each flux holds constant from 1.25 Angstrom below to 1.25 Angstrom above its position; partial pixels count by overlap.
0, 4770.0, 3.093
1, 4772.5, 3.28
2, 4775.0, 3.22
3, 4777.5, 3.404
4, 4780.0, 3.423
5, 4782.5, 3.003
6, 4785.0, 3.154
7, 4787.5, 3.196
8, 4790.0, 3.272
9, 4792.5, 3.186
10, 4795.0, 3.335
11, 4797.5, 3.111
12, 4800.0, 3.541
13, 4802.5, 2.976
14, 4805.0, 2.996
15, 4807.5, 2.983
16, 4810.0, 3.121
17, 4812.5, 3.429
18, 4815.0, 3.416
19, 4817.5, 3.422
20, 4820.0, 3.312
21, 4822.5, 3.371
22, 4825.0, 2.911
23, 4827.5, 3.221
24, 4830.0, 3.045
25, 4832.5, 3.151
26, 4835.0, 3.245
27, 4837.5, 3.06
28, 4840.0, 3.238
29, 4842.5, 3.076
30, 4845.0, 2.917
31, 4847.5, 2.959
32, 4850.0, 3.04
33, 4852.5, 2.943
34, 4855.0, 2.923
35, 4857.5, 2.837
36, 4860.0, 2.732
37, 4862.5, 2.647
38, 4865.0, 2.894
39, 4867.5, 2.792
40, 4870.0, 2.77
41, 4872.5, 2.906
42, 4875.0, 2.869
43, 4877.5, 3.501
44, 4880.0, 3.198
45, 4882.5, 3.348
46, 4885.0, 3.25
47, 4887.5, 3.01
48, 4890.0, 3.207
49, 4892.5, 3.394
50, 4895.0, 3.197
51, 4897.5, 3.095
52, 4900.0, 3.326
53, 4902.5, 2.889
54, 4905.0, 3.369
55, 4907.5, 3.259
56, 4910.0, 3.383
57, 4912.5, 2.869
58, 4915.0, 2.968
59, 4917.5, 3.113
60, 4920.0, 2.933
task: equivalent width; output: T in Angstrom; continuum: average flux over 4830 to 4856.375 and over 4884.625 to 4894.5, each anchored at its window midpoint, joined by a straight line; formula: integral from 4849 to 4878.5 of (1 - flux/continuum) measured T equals 2.1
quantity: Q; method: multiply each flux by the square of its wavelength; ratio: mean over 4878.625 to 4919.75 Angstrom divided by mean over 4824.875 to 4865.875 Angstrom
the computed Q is 1.08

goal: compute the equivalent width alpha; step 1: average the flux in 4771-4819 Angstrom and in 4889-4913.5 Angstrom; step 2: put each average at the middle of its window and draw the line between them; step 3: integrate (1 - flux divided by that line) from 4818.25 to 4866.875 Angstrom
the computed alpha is 2.9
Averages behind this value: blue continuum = 3.23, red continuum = 3.2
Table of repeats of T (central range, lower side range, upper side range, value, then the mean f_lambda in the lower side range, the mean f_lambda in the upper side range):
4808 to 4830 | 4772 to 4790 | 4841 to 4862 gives -1.31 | 3.24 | 2.92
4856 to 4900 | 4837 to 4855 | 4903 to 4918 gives 0.60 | 3.02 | 3.15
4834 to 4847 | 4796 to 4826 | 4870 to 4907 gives 0.43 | 3.22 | 3.17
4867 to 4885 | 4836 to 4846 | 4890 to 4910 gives 0.51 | 3.08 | 3.23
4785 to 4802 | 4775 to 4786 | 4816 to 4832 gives -0.08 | 3.25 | 3.21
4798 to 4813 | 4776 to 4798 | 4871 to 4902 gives 0.31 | 3.24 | 3.18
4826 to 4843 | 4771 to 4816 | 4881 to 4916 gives 0.32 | 3.22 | 3.18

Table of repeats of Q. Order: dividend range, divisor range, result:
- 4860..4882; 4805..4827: 0.93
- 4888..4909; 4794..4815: 1.04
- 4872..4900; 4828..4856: 1.06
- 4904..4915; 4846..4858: 1.11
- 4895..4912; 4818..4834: 1.04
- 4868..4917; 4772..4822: 1.01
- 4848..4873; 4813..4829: 0.88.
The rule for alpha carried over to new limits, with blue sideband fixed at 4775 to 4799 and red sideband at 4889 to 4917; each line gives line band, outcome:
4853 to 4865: 1.5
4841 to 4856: 1.0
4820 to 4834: 0.2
